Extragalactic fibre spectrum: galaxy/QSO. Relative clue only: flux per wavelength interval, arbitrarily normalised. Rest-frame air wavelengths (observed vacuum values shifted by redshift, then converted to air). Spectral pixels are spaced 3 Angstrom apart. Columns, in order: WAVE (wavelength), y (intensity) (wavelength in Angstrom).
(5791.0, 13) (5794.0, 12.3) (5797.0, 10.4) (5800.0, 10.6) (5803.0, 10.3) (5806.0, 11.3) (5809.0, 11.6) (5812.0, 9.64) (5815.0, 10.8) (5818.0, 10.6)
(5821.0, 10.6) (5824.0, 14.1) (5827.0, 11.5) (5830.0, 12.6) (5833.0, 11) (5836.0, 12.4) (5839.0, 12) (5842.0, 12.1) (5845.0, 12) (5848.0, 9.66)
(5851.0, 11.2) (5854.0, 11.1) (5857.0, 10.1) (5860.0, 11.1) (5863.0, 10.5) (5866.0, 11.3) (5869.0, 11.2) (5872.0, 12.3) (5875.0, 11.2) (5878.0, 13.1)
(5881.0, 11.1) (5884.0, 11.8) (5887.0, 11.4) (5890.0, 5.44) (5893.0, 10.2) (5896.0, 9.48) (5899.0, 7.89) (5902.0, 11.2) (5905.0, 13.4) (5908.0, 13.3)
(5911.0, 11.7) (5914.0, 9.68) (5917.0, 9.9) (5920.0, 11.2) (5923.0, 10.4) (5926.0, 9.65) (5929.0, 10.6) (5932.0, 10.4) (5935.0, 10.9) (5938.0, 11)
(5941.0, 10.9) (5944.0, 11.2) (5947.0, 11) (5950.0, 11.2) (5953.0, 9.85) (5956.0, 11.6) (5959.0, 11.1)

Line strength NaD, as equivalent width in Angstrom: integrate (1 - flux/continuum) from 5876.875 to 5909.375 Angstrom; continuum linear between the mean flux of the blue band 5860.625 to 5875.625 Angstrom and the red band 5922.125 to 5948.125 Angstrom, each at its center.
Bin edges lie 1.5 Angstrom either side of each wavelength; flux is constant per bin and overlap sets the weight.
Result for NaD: 1.0 Angstrom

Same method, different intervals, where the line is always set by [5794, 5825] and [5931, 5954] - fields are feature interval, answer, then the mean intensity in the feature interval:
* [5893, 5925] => 0.3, 10.8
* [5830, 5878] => -1.9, 11.4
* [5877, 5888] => -0.9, 11.8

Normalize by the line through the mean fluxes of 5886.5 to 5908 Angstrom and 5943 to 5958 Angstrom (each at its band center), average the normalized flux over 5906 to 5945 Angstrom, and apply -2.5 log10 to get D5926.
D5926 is -0.04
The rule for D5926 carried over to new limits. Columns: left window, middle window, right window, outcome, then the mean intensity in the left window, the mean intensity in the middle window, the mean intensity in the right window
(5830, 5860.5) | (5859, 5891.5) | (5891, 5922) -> 0.008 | 11.3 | 10.9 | 10.7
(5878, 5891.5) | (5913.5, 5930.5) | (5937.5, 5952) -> 0.049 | 10.3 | 10.3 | 11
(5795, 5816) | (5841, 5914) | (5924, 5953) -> -0.025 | 10.7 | 11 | 10.7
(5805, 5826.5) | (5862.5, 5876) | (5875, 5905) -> -0.073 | 11.2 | 11.4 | 10.4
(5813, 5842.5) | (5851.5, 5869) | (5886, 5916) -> 0.023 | 11.7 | 10.9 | 10.3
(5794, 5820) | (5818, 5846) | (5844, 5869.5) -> -0.109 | 10.7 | 12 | 10.9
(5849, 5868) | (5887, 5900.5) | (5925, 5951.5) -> 0.250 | 10.9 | 8.6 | 10.8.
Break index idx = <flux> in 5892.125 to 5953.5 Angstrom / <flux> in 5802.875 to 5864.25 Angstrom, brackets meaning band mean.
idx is 0.95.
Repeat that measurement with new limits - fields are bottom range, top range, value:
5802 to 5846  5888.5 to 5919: 0.89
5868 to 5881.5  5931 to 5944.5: 0.92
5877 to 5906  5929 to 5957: 1.04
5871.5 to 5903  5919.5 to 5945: 1.03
